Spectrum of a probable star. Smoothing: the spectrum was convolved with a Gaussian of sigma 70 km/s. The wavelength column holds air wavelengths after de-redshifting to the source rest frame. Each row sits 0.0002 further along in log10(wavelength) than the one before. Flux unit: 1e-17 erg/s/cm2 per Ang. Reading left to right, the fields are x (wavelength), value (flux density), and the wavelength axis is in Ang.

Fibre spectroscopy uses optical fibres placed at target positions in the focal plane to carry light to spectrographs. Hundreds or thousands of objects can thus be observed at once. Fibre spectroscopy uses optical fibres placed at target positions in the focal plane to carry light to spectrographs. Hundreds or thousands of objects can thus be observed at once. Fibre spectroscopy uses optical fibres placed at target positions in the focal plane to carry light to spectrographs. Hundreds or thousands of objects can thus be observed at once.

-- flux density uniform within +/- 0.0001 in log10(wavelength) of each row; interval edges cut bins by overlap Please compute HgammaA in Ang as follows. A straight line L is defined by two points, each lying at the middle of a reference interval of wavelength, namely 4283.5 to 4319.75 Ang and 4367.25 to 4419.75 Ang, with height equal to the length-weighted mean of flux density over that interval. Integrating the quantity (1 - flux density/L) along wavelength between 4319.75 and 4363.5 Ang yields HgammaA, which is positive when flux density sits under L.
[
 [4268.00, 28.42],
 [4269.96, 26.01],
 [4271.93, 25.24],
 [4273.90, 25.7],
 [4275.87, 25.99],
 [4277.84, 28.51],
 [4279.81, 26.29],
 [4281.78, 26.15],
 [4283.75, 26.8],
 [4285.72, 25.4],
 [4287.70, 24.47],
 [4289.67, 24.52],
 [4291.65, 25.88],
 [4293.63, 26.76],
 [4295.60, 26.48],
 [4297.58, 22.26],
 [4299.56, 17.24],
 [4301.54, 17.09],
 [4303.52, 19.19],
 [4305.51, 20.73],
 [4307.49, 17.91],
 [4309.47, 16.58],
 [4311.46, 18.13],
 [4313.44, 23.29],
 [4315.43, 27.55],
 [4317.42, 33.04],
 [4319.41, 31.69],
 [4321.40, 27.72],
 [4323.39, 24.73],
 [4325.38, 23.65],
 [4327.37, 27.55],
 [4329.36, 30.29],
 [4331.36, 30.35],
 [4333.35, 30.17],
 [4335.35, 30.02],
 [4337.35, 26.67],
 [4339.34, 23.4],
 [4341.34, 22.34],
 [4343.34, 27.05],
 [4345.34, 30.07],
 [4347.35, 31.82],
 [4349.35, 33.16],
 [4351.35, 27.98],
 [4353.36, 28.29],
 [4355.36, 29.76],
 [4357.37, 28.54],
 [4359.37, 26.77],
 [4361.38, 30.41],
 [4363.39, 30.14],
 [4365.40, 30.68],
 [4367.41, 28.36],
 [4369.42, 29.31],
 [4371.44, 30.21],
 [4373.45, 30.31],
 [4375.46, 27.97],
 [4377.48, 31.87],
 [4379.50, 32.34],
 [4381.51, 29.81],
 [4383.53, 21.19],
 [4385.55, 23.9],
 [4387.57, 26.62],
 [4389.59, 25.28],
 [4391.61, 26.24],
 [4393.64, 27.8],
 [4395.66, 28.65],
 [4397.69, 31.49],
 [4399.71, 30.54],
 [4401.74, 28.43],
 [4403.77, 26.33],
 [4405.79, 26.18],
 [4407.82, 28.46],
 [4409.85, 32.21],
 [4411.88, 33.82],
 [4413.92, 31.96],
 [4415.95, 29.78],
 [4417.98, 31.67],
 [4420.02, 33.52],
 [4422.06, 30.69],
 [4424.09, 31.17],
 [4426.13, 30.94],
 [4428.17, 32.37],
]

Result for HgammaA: -4.3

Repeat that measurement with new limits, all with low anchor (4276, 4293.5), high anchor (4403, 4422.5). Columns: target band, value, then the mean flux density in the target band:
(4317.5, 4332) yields -0.44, 28.3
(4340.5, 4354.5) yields -0.26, 28.8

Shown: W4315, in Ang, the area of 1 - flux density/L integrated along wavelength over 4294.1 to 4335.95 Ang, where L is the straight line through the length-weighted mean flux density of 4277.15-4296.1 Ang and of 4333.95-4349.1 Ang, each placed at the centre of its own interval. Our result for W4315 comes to 3.8 Ang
